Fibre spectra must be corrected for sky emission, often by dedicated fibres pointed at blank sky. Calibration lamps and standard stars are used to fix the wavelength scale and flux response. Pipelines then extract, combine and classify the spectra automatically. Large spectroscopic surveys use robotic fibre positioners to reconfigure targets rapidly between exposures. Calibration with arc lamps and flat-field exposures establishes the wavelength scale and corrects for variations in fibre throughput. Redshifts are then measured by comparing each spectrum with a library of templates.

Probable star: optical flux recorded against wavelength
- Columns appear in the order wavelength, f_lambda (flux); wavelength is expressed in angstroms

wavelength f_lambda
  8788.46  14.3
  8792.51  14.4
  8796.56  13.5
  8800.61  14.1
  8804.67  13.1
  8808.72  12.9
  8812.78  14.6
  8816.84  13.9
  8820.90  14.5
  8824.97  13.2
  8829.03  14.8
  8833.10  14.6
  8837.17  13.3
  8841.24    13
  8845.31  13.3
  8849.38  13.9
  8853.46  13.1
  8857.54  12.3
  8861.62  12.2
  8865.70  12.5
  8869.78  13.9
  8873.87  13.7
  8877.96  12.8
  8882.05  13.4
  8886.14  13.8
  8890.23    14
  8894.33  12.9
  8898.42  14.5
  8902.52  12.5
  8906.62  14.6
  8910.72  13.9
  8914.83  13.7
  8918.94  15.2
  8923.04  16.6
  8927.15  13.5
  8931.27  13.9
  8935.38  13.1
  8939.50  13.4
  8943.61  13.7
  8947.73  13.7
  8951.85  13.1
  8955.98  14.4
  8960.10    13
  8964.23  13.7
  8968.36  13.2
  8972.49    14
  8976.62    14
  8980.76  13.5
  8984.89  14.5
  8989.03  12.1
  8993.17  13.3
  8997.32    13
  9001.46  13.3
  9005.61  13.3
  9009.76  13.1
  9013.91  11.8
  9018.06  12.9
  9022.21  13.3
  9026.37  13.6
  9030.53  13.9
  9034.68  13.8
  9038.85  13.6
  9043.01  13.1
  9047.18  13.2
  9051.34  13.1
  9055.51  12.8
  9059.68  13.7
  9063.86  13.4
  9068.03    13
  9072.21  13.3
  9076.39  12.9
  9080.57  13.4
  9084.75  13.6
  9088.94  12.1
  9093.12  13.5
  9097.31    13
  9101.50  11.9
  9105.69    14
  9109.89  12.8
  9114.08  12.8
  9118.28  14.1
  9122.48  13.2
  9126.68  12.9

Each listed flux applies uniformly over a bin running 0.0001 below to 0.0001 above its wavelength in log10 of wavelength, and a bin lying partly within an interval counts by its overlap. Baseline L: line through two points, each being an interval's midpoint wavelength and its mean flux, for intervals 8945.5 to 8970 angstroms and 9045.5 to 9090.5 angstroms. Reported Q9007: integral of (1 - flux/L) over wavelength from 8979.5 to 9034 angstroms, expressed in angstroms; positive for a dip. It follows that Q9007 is 0.6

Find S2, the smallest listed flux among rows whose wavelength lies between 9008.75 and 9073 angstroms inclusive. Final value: 11.8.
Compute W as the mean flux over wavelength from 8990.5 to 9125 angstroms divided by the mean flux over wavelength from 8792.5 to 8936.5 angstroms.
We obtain 1.0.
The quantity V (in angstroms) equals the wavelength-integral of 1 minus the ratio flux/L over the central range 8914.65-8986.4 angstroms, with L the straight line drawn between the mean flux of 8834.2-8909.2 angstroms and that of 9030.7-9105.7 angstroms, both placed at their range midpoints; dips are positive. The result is -3.4 angstroms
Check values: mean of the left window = 13.3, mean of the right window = 13.2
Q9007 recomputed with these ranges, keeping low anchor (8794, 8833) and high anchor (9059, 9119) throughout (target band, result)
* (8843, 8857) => 0.5 angstroms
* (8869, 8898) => 0.3 angstroms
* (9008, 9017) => 0.6 angstroms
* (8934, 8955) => 0.1 angstroms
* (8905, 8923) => -1.3 angstroms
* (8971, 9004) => -0.1 angstroms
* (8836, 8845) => 0.4 angstroms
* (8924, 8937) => -0.2 angstroms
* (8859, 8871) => 0.9 angstroms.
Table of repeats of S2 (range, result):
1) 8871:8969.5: 12.5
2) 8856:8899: 12.2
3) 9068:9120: 11.9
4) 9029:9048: 13.1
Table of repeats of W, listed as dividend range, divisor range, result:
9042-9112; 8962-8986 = 0.95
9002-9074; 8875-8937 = 0.95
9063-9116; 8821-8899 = 0.97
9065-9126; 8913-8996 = 0.95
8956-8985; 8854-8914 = 1.03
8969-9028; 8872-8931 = 0.95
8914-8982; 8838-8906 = 1.05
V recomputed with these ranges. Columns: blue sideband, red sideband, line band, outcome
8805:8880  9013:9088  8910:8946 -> -2.0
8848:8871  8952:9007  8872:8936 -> -3.8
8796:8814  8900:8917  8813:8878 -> 0.7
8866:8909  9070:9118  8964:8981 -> -0.4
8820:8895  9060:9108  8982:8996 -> -0.1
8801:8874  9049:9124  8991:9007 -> 0.1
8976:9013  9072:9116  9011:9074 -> -0.4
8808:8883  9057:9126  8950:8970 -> -0.2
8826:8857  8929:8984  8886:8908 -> -0.1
